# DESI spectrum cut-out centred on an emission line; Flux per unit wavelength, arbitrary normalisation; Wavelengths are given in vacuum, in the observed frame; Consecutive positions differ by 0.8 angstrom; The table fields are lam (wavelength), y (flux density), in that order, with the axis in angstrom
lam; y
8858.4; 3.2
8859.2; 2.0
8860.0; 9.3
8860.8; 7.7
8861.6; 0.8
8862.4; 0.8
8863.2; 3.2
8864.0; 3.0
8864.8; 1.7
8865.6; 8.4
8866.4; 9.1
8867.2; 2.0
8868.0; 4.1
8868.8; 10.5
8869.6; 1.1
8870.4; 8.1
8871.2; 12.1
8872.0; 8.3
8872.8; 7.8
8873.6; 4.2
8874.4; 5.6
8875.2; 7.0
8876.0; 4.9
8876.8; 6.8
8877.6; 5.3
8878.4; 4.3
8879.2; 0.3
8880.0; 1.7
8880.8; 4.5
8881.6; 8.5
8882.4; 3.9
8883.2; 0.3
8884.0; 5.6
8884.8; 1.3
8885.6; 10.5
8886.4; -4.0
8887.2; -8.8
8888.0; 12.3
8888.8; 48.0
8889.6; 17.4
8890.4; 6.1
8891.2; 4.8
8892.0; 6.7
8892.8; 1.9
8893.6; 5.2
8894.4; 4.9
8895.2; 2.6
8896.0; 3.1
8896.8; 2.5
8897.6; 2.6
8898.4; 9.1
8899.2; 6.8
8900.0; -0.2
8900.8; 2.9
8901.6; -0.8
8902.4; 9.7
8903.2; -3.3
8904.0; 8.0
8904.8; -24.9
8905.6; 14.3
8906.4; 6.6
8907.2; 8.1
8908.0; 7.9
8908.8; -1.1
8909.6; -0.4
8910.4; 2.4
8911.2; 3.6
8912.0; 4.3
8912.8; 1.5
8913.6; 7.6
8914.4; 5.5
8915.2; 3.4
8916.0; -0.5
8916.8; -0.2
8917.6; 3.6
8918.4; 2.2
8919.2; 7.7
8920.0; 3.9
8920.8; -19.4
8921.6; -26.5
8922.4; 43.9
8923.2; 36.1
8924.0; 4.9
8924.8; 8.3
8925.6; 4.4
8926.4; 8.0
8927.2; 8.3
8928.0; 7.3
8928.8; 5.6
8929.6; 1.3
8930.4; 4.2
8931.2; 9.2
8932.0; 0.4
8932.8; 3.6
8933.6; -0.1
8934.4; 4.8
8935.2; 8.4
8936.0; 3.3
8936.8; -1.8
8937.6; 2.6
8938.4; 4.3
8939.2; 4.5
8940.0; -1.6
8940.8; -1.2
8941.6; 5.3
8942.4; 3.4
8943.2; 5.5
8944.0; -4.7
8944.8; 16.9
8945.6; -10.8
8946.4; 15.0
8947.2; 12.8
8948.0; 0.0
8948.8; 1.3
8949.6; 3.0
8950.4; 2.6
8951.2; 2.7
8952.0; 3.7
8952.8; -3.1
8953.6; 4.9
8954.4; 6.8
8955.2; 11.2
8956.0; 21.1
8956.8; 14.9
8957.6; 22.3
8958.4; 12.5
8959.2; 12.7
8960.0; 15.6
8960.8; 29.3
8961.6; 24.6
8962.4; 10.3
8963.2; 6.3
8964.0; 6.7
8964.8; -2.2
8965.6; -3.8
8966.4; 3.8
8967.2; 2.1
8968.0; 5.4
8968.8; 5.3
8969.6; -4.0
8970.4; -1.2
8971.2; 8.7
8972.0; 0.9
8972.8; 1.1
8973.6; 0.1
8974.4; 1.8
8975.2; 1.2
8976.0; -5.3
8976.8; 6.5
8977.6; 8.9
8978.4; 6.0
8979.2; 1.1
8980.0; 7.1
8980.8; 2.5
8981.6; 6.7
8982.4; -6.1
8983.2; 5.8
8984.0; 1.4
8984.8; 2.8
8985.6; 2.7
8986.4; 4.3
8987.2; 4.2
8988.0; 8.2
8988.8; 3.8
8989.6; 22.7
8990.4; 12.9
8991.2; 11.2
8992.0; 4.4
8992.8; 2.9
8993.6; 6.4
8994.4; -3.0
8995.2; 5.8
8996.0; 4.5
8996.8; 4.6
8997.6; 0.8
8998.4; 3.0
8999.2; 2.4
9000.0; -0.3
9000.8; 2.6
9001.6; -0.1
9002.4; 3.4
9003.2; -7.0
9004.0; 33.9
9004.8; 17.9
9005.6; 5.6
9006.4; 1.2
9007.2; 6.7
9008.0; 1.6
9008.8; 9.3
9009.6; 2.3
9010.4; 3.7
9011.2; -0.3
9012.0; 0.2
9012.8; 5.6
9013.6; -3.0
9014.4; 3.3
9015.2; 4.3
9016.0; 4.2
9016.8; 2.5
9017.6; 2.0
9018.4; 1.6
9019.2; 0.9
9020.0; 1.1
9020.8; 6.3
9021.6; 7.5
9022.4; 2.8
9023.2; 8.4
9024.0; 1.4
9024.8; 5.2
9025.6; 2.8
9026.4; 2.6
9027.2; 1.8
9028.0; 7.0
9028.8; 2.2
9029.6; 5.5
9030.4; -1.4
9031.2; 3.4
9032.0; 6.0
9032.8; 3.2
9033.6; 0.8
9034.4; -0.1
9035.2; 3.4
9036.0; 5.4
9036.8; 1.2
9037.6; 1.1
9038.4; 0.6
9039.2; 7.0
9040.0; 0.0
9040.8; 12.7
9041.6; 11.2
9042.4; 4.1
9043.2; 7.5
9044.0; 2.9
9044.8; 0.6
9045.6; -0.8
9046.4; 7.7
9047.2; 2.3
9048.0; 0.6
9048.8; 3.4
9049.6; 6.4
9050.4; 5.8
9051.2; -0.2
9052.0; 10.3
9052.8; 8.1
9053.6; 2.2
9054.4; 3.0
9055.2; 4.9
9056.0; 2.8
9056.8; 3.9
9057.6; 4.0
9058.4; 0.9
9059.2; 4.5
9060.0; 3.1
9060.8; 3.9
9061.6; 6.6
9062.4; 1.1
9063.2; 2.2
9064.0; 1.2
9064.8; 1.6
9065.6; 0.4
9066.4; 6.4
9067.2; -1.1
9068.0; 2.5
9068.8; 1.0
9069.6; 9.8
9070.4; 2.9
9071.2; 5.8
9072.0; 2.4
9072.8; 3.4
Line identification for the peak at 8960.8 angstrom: [O III] 5007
